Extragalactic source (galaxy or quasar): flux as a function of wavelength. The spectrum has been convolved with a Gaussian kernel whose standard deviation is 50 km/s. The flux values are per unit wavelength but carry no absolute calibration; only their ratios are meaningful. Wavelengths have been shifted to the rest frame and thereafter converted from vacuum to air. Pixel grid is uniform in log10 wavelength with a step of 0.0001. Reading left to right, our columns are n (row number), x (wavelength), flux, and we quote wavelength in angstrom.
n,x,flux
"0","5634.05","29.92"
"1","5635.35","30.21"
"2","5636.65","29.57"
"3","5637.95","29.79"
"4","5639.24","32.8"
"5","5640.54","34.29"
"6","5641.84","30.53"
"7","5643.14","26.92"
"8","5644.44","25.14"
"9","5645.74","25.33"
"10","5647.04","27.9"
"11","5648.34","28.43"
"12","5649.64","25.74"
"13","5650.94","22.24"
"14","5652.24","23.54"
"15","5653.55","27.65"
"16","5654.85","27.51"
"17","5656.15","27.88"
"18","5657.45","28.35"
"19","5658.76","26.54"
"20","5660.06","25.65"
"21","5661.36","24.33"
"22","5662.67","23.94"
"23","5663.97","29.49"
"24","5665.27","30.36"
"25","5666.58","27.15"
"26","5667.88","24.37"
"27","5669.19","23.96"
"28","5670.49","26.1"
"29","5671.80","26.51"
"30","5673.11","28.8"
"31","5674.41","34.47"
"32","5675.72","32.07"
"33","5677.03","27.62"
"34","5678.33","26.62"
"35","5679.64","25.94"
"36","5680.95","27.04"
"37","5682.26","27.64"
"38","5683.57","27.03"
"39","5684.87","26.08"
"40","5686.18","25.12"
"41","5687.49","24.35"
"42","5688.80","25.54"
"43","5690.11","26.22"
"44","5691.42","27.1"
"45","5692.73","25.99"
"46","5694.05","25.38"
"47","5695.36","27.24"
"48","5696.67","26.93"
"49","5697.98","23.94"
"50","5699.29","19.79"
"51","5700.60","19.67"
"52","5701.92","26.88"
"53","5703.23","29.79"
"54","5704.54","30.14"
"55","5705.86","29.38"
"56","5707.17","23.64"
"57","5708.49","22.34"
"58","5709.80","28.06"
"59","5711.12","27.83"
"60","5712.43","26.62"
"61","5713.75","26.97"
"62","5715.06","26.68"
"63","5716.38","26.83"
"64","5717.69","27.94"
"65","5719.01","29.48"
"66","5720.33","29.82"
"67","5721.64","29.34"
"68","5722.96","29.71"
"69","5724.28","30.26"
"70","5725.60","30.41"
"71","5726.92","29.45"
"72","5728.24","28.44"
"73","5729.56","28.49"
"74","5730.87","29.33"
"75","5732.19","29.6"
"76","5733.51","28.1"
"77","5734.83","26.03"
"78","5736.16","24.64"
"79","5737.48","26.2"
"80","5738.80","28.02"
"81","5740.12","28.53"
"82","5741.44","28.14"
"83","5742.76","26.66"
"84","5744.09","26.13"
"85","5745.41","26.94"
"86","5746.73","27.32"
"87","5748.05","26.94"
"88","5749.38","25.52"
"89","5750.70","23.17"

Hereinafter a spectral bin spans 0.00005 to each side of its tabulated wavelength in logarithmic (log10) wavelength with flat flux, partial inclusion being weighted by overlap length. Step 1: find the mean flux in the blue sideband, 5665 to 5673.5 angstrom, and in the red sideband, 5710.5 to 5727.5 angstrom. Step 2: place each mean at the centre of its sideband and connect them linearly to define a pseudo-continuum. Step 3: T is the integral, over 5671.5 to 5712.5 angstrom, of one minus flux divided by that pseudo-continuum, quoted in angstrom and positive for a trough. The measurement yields 1.2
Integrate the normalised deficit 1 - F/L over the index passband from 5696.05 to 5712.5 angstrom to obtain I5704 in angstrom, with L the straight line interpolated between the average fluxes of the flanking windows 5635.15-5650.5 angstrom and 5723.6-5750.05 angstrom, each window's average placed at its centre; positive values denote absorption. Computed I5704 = 1.4 angstrom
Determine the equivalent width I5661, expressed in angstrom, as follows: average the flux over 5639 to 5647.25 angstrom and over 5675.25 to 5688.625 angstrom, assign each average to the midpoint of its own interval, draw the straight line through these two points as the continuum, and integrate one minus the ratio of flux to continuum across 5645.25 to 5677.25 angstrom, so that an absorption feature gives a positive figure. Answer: 1.0 angstrom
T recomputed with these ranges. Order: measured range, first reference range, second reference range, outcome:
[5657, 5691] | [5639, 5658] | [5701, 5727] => 0.9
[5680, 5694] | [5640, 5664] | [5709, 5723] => 0.7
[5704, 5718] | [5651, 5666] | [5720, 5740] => 0.6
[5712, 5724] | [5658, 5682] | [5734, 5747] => -0.6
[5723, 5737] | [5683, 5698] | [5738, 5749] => -0.8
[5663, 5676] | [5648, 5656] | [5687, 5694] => -1.1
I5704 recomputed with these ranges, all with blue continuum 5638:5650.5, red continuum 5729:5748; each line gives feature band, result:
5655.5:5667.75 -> 0.6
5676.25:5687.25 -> 0.6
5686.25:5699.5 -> 1.2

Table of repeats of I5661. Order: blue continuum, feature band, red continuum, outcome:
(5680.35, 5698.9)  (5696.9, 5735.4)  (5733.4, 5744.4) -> -1.3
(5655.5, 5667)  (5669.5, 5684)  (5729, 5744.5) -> -0.5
